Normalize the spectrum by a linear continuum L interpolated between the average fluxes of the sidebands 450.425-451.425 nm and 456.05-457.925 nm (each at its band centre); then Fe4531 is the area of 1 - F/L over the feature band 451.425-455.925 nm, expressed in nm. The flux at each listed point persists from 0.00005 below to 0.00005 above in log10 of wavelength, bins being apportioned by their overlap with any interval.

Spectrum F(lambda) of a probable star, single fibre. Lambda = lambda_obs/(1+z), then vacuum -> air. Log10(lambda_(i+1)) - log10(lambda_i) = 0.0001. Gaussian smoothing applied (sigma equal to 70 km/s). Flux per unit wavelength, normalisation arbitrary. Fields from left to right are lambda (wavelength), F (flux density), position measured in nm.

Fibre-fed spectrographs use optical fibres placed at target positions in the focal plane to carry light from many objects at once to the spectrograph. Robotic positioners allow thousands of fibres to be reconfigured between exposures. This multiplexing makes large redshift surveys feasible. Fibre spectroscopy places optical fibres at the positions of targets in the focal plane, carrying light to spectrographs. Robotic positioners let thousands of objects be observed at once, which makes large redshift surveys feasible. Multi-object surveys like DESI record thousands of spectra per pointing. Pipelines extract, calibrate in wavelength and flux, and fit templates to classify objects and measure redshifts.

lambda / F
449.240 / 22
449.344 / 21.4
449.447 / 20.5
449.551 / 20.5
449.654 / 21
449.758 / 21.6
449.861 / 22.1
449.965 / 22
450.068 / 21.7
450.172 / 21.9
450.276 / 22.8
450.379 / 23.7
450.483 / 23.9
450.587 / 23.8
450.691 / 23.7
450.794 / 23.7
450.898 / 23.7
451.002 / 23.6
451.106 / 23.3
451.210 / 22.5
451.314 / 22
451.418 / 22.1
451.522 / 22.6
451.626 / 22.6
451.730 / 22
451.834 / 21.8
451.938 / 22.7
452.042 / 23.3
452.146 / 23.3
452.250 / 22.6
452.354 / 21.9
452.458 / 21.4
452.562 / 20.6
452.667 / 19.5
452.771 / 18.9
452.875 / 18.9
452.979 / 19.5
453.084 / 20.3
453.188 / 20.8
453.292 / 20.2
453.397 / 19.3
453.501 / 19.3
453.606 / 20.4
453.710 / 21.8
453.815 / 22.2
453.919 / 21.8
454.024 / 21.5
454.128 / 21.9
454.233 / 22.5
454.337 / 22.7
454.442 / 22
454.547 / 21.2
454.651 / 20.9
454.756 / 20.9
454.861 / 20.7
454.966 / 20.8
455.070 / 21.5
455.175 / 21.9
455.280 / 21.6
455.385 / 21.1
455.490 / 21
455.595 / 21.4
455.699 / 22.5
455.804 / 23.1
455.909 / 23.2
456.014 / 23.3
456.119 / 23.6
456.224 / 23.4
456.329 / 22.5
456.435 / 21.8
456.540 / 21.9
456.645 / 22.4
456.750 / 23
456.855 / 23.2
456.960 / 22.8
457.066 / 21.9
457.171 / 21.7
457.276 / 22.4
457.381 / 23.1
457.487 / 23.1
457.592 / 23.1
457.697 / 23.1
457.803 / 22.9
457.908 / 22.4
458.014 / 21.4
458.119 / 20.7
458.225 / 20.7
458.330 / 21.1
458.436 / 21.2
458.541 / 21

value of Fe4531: 0.32 nm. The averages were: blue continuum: 23.3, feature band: 21.4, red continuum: 22.7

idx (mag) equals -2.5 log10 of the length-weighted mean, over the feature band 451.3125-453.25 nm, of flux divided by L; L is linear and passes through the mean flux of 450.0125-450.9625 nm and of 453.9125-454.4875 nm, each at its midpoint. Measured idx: 0.063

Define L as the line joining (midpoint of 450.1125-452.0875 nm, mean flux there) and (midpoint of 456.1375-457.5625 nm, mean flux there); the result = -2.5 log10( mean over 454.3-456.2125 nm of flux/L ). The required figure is 0.039 mag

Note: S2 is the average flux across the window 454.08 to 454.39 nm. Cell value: 22.4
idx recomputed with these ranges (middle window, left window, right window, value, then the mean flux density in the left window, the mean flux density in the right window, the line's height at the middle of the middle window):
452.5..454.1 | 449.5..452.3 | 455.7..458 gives 0.12 mag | 22.6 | 22.7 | 22.7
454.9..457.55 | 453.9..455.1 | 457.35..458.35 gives -0.02 mag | 21.5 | 22.2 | 21.9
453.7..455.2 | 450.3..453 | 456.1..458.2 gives 0.04 mag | 22.3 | 22.5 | 22.4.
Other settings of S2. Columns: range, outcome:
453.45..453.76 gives 20.5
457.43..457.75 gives 23.1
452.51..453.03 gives 19.5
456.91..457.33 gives 22.2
